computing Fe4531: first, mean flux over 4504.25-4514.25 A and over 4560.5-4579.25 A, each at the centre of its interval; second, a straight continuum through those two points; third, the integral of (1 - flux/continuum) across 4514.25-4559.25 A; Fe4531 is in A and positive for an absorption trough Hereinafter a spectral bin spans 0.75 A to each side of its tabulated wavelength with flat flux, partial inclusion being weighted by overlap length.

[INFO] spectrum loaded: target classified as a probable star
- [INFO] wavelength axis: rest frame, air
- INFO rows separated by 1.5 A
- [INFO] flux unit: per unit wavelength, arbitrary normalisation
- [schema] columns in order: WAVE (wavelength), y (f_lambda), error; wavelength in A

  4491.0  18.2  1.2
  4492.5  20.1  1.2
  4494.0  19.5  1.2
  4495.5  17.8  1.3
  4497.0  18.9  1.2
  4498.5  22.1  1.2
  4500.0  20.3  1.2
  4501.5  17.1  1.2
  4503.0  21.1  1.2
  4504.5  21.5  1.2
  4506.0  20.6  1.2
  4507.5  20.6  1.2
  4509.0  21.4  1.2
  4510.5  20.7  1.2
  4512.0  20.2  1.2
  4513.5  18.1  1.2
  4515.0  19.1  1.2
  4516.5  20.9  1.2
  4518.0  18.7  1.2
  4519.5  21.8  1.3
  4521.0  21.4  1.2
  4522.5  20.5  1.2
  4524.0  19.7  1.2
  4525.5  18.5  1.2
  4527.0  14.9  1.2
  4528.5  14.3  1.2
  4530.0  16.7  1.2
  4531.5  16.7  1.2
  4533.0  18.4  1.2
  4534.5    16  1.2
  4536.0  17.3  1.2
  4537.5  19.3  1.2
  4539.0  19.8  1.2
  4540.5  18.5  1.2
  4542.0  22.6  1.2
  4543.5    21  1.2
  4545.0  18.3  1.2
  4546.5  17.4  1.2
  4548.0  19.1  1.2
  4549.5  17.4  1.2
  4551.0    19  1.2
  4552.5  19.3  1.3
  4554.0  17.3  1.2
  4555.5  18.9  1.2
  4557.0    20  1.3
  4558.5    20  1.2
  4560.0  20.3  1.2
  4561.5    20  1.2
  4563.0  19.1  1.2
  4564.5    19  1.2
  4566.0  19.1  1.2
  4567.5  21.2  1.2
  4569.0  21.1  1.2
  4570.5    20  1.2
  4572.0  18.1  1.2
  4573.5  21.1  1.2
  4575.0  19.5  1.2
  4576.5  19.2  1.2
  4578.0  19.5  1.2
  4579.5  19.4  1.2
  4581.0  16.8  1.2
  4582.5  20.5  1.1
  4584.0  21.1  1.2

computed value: 3.0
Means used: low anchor 20.4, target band 18.8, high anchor 19.7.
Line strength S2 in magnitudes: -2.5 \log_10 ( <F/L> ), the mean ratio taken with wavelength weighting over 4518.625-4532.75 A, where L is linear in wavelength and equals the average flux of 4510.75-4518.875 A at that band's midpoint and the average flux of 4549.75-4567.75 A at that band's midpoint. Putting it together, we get 0.07 mag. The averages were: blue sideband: 19.5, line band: 18.3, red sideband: 19.3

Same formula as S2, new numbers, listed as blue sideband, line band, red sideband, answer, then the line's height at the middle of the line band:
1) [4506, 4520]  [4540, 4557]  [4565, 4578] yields 0.053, 20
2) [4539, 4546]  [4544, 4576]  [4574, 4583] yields 0.015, 19.6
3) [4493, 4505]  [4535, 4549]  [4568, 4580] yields 0.034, 19.8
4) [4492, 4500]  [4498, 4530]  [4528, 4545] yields -0.028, 19.1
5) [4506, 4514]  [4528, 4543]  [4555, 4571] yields 0.116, 20.1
